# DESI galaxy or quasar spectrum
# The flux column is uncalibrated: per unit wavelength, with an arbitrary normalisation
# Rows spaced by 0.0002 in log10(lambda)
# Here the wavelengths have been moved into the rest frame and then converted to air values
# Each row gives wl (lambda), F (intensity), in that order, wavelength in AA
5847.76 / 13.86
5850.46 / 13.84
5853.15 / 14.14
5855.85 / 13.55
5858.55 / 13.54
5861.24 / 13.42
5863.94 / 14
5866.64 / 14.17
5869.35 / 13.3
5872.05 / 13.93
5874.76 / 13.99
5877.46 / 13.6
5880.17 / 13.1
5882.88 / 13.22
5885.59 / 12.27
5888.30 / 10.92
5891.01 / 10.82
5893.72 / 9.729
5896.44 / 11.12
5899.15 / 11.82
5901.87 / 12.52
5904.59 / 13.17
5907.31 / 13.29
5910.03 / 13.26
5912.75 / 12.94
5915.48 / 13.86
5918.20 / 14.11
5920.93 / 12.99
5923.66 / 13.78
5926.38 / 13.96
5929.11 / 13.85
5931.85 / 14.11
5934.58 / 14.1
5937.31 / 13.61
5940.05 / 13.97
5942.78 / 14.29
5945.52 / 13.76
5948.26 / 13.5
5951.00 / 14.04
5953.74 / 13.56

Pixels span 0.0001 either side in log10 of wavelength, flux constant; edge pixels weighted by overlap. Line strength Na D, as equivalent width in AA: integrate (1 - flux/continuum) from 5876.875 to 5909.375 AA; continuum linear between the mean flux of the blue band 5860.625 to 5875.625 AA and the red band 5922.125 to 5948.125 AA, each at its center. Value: 4.0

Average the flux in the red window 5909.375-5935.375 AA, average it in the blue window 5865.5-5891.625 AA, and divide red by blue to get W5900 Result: 1.06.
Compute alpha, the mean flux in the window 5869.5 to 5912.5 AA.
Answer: 12.5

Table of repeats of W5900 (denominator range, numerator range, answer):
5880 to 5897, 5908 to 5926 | 1.17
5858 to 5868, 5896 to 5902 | 0.85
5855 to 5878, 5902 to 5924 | 0.97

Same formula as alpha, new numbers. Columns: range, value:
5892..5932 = 12.9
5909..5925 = 13.5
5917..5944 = 13.9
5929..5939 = 13.9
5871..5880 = 13.7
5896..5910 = 12.6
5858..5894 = 12.9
